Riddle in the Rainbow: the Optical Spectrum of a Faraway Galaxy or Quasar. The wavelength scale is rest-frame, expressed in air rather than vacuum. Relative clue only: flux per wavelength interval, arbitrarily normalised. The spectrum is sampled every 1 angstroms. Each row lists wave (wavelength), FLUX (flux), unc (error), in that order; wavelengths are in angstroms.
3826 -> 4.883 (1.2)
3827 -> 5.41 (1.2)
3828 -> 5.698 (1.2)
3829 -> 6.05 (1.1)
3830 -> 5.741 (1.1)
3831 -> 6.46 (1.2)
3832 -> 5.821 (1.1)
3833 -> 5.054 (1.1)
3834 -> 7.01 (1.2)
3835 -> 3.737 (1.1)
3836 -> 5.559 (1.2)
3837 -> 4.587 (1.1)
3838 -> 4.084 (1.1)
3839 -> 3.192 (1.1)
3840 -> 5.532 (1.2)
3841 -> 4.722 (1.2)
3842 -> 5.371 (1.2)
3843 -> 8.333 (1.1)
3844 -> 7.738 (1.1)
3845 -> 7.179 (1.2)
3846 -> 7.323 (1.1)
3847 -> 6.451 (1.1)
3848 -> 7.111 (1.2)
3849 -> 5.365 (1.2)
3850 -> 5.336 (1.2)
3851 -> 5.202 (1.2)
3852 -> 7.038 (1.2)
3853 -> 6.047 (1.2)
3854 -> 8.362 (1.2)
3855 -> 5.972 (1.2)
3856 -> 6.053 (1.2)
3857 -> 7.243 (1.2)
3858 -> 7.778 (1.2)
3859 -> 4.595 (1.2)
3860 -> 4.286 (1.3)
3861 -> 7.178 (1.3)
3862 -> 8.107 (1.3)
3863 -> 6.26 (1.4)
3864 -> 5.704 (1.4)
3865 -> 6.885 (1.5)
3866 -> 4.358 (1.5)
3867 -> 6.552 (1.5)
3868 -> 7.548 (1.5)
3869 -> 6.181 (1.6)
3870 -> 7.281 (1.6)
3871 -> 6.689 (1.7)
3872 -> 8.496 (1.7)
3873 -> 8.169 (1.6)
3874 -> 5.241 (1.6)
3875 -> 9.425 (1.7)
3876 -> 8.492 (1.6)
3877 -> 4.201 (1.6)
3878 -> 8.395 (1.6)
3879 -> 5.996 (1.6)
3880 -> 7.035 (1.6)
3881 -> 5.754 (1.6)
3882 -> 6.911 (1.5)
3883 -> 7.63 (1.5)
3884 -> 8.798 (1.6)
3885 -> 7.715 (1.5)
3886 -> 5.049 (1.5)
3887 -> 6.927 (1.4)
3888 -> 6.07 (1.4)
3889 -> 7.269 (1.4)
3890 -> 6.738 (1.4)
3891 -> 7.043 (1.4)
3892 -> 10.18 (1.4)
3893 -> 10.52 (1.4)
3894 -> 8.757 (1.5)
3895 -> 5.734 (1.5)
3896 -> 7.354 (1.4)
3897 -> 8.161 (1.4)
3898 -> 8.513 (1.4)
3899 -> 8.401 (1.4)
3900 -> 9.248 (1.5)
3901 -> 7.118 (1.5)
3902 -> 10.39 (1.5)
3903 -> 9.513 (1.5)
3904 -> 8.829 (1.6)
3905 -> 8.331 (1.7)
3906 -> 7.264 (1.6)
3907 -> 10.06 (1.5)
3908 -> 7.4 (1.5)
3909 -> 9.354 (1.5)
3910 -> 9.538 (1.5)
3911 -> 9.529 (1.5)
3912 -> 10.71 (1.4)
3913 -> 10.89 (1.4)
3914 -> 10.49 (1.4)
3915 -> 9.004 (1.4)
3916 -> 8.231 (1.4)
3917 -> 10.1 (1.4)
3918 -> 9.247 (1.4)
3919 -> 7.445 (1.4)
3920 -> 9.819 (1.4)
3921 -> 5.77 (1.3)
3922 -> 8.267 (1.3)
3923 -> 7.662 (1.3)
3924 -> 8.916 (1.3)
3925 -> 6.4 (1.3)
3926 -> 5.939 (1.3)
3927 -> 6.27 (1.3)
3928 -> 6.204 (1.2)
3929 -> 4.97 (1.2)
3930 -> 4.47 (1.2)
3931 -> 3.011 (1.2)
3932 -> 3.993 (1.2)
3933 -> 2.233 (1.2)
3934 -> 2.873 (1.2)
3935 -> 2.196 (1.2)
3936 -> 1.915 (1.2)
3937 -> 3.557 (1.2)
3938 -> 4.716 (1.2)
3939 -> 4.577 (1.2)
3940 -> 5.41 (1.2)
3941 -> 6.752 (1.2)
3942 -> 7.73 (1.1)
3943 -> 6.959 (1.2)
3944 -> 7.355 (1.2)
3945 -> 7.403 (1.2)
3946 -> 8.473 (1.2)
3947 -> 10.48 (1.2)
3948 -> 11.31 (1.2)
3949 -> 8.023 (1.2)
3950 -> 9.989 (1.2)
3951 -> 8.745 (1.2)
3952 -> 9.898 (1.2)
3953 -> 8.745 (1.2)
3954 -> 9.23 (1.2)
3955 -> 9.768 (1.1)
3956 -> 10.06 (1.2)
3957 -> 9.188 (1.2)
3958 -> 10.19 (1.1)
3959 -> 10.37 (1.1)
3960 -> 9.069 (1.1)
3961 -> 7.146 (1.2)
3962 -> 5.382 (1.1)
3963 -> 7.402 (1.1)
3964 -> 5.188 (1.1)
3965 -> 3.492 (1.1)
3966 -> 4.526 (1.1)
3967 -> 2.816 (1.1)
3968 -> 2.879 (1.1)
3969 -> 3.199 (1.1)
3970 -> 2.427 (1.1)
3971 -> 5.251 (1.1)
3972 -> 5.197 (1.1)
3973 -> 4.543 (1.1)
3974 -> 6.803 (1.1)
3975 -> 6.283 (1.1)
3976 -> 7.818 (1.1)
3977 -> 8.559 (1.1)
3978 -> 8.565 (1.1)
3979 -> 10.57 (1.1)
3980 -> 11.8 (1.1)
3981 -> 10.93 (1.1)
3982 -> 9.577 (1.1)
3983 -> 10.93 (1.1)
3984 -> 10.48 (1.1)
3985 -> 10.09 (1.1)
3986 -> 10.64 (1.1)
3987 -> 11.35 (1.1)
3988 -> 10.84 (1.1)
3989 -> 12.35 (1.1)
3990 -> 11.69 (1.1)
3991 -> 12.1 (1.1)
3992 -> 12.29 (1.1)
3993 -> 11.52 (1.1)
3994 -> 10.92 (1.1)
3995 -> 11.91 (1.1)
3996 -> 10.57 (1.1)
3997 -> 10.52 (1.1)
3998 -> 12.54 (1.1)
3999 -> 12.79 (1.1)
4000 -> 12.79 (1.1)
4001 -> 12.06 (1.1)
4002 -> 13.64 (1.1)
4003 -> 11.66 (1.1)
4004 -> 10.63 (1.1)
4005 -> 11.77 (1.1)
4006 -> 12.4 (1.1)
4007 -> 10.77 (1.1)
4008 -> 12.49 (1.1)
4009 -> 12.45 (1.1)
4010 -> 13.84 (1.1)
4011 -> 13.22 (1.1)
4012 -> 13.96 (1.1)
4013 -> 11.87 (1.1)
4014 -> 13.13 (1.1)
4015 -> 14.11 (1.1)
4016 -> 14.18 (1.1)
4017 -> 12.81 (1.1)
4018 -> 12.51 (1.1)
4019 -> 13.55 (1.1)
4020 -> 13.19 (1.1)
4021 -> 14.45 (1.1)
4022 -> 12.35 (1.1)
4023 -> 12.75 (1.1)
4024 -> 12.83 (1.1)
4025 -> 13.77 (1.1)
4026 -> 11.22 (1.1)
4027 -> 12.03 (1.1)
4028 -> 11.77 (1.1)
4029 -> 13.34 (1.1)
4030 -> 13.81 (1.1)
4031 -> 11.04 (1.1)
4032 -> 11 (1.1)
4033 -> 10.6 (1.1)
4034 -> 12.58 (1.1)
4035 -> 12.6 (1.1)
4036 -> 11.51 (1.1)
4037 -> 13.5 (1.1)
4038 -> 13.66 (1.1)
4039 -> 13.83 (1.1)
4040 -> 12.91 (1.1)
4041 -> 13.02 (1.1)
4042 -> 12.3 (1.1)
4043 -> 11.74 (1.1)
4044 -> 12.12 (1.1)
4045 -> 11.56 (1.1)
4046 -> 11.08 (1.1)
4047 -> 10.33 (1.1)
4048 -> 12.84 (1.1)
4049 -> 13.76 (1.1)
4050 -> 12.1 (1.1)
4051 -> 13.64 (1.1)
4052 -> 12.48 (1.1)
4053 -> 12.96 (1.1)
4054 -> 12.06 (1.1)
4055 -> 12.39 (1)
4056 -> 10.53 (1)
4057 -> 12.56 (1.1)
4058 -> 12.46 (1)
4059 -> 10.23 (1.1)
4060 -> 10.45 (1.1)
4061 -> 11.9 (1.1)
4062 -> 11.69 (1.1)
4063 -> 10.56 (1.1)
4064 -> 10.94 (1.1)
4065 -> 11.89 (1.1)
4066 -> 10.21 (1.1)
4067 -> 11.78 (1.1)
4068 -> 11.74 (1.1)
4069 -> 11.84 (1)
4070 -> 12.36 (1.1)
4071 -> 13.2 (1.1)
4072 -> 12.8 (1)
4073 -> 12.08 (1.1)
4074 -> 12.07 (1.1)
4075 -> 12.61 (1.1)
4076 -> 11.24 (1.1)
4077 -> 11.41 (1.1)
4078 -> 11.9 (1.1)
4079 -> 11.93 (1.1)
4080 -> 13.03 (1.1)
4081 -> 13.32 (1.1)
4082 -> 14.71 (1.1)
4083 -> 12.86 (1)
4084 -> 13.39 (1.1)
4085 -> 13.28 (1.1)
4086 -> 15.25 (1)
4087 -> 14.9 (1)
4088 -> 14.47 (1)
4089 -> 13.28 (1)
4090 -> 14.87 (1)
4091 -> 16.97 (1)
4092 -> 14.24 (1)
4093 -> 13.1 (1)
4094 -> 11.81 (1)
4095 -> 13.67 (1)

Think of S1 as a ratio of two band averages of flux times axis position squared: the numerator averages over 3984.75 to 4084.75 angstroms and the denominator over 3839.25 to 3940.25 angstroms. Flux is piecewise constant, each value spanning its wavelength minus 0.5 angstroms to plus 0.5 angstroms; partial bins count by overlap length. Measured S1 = 1.88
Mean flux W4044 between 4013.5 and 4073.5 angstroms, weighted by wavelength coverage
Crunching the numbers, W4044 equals 12.3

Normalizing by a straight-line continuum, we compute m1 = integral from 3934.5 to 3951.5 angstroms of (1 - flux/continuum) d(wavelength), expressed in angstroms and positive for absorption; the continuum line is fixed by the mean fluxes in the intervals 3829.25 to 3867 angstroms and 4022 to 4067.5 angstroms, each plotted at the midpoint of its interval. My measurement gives 4.17 angstroms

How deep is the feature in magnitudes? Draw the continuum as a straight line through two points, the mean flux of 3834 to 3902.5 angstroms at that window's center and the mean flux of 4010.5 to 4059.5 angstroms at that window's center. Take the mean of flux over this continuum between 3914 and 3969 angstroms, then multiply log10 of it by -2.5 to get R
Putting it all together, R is 0.32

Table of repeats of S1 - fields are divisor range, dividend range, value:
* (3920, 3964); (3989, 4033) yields 1.84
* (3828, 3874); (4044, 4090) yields 2.22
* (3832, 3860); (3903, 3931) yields 1.41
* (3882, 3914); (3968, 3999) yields 1.17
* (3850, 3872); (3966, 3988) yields 1.26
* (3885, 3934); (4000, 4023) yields 1.74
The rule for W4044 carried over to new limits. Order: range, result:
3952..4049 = 10.7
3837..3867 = 6.15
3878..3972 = 7.28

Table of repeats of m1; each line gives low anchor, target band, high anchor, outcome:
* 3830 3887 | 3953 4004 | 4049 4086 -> 3.9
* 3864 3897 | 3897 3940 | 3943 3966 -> 2.8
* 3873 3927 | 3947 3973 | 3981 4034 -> 7.7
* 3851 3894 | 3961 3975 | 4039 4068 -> 7.1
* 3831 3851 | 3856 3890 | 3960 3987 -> -3.8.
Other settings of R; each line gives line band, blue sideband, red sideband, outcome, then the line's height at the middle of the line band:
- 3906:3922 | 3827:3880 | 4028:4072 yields -0.13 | 8.07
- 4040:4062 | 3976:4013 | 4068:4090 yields 0.04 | 12.5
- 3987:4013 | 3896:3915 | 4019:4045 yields -0.03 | 11.7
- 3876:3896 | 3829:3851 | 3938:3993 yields -0.09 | 6.67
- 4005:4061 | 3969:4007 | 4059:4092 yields -0.10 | 11.4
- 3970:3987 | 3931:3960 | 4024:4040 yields 0.09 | 9.19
